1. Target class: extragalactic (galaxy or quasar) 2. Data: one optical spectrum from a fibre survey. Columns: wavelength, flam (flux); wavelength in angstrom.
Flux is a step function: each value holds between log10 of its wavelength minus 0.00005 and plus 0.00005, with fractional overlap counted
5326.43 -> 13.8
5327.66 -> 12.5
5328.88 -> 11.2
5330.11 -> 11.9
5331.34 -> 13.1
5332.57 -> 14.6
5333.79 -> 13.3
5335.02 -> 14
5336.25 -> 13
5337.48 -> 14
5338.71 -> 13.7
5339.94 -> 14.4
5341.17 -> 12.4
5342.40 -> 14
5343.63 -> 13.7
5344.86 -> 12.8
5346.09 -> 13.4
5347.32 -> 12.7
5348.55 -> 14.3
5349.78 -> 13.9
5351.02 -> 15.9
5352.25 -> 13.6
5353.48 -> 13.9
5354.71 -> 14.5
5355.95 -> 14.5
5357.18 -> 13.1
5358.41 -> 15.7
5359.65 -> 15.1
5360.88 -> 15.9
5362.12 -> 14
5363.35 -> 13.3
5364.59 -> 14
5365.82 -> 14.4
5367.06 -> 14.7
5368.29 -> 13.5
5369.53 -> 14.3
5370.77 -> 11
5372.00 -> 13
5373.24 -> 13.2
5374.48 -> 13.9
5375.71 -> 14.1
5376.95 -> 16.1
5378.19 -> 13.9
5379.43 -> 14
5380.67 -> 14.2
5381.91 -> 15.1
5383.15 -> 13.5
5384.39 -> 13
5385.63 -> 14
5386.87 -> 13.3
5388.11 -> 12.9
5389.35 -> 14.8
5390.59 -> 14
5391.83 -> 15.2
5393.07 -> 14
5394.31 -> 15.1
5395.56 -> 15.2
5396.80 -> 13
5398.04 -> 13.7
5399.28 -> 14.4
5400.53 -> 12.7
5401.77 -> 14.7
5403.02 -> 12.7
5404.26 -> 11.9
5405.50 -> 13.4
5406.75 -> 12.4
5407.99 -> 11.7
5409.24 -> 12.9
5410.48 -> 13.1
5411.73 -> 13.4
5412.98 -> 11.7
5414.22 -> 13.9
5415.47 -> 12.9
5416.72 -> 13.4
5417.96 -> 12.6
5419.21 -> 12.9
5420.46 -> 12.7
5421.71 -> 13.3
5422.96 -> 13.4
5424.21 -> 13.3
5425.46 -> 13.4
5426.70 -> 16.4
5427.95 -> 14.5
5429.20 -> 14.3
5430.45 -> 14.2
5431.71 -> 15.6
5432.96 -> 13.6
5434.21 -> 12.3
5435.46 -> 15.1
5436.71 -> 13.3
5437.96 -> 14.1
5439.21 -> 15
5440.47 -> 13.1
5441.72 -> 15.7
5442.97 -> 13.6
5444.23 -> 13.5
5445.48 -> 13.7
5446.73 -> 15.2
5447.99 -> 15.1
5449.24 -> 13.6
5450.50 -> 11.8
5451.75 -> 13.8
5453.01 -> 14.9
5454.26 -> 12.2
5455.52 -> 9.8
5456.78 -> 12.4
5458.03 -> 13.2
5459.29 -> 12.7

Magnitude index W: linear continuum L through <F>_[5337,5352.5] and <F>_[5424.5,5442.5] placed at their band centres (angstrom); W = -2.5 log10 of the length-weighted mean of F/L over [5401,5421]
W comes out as 0.10 mag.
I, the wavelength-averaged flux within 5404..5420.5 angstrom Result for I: 12.8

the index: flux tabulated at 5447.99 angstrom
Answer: 15.1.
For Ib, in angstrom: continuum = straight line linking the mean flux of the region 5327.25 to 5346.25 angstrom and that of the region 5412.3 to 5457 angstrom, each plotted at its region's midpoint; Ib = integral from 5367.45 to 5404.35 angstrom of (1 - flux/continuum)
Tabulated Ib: -1.1 angstrom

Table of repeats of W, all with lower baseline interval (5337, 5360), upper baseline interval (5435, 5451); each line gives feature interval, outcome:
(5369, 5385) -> 0.02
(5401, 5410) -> 0.10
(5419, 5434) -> 0.01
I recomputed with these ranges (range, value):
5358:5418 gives 13.7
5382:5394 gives 14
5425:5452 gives 14.1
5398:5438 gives 13.4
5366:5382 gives 13.9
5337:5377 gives 13.9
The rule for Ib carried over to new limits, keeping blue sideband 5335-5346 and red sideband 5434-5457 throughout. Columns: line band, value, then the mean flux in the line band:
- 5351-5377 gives -1.0 angstrom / 14.1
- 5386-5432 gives 0.0 angstrom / 13.6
